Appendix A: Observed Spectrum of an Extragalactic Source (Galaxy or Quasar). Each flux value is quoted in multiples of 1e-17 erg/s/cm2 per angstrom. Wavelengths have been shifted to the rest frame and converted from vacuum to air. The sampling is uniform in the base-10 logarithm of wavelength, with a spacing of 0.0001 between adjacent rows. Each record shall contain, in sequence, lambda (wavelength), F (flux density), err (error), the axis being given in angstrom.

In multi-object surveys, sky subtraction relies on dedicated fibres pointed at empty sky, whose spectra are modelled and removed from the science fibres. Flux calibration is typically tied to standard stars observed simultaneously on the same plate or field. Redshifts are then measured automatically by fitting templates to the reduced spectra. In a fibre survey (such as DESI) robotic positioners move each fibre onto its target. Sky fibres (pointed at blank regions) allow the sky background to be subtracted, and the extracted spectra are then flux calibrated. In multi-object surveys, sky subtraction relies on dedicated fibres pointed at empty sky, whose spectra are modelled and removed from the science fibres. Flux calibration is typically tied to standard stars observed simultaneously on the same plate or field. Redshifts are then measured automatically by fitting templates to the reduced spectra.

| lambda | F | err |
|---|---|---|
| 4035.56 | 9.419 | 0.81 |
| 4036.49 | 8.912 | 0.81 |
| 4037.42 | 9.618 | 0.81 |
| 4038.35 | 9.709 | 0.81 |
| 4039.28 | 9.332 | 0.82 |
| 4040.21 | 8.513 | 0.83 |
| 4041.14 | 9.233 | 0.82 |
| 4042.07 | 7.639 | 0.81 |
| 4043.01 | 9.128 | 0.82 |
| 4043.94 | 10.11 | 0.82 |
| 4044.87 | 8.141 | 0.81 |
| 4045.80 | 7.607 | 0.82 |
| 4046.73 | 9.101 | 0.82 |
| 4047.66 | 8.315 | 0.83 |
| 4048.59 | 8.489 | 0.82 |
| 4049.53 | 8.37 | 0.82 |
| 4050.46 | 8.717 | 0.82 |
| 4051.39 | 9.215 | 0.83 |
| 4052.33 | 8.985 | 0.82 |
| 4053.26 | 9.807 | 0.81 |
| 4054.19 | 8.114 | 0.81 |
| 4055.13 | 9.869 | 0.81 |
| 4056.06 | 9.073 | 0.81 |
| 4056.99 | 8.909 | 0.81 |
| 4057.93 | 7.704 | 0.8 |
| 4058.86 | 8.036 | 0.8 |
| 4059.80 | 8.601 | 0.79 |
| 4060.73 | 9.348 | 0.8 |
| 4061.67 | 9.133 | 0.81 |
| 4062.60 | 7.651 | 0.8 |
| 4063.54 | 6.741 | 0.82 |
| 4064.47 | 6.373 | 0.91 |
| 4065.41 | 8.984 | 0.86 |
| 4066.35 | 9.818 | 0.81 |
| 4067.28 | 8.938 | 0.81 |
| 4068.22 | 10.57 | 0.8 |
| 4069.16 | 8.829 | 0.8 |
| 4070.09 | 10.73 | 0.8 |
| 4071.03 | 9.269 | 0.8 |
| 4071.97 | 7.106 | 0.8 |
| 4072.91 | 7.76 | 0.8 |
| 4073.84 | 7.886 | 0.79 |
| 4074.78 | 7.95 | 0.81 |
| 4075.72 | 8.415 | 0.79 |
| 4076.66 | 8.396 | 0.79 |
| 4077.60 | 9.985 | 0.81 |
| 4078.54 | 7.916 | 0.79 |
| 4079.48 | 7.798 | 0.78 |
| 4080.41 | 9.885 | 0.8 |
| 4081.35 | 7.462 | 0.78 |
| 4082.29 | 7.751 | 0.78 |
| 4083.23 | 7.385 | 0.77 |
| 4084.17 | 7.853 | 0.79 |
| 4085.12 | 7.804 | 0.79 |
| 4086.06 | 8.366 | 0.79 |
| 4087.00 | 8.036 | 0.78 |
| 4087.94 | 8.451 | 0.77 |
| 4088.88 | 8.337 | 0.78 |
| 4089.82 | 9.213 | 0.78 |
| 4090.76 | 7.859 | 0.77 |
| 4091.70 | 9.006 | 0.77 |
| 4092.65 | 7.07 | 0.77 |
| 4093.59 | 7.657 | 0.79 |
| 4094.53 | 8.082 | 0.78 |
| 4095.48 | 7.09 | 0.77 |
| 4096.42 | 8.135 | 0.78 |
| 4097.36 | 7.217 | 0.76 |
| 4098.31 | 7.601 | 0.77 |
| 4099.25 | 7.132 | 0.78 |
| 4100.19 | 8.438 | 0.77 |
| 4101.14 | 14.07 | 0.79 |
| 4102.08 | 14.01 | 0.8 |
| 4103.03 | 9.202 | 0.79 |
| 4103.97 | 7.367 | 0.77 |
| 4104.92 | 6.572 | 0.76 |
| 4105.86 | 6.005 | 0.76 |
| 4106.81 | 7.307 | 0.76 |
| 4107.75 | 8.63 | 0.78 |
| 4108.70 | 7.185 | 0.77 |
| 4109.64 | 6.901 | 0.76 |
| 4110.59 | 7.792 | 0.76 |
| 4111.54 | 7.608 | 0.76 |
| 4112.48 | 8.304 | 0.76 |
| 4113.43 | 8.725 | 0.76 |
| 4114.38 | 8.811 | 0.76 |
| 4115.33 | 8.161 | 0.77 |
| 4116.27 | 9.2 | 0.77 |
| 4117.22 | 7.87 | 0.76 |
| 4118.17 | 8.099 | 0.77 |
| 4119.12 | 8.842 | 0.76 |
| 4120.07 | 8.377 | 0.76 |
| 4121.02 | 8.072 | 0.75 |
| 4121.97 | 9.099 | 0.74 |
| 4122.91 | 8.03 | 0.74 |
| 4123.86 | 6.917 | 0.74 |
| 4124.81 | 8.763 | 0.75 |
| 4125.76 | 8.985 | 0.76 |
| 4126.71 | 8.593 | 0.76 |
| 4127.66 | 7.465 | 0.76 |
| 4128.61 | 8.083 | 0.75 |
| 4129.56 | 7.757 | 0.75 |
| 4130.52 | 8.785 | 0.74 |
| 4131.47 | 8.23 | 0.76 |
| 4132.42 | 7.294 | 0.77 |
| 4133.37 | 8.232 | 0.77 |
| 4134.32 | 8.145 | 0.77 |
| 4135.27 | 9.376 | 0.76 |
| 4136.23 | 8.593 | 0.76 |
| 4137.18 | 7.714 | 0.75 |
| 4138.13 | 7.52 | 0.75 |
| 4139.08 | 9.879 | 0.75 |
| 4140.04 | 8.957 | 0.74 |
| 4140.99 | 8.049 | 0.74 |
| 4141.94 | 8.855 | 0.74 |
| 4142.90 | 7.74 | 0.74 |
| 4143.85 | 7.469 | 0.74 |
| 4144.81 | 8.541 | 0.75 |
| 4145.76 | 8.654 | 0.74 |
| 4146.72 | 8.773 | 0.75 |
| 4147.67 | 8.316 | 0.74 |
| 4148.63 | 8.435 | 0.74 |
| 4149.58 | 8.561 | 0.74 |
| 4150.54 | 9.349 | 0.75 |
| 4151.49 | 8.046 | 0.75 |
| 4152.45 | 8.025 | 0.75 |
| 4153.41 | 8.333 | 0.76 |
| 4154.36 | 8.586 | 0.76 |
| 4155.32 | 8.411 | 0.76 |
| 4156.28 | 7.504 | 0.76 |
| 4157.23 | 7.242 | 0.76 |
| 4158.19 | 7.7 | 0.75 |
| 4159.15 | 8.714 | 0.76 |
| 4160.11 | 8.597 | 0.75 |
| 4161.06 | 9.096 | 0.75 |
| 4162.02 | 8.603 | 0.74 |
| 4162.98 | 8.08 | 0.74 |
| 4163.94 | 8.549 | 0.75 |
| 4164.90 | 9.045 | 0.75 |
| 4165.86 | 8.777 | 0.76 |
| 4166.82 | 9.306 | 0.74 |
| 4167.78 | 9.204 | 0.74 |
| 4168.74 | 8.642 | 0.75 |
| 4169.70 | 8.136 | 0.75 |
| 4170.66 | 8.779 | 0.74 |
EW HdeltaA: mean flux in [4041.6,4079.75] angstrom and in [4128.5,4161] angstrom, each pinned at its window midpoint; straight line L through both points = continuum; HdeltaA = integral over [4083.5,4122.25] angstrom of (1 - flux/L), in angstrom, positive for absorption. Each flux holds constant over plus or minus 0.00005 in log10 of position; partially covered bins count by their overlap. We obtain 0.91 angstrom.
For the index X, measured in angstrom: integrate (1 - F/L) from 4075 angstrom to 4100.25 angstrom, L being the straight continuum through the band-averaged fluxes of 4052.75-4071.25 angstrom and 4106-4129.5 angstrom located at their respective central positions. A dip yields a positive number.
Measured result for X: 1.3 angstrom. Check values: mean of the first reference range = 8.82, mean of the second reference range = 8.12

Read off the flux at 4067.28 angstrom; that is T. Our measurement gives 8.938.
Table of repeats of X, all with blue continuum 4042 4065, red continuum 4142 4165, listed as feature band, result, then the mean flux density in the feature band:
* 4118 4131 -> 0.2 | 8.28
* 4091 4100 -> 0.8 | 7.69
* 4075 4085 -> 0.3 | 8.25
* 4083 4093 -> 0.4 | 8.15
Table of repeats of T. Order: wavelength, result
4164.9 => 9.045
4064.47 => 6.373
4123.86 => 6.917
